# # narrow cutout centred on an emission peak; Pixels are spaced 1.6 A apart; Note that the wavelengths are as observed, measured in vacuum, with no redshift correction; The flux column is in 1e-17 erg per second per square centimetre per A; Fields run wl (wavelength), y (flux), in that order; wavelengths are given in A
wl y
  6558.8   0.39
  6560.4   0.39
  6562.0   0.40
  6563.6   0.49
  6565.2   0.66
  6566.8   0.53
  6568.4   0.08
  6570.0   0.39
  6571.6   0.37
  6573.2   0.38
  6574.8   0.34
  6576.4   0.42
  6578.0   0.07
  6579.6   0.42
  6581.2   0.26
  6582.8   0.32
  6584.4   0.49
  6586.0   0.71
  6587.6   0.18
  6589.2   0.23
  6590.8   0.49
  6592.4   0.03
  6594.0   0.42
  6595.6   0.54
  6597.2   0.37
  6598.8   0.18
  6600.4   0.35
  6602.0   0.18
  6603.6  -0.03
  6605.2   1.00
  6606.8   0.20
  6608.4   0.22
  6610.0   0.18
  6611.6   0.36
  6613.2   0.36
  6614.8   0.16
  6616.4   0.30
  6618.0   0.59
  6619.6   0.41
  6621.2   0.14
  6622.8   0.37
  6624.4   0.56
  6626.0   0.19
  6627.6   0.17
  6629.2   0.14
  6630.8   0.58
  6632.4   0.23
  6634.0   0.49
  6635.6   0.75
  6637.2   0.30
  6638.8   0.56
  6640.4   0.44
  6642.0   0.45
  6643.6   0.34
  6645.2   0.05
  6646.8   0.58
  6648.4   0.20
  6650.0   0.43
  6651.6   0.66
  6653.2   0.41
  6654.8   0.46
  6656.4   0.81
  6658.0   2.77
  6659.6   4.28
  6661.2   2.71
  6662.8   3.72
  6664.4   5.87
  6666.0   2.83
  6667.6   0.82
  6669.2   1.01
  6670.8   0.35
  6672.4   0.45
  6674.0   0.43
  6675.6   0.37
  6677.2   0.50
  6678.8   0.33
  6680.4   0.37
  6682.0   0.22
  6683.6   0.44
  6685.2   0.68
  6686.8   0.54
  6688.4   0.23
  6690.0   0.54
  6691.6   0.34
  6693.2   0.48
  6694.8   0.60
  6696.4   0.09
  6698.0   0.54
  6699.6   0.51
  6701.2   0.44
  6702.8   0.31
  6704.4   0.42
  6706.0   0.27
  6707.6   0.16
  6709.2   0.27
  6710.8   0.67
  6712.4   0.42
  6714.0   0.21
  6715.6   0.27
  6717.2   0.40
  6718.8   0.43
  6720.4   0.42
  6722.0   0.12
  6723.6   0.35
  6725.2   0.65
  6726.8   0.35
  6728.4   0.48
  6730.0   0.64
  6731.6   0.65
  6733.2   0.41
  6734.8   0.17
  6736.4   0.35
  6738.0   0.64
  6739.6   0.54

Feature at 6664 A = [O II]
